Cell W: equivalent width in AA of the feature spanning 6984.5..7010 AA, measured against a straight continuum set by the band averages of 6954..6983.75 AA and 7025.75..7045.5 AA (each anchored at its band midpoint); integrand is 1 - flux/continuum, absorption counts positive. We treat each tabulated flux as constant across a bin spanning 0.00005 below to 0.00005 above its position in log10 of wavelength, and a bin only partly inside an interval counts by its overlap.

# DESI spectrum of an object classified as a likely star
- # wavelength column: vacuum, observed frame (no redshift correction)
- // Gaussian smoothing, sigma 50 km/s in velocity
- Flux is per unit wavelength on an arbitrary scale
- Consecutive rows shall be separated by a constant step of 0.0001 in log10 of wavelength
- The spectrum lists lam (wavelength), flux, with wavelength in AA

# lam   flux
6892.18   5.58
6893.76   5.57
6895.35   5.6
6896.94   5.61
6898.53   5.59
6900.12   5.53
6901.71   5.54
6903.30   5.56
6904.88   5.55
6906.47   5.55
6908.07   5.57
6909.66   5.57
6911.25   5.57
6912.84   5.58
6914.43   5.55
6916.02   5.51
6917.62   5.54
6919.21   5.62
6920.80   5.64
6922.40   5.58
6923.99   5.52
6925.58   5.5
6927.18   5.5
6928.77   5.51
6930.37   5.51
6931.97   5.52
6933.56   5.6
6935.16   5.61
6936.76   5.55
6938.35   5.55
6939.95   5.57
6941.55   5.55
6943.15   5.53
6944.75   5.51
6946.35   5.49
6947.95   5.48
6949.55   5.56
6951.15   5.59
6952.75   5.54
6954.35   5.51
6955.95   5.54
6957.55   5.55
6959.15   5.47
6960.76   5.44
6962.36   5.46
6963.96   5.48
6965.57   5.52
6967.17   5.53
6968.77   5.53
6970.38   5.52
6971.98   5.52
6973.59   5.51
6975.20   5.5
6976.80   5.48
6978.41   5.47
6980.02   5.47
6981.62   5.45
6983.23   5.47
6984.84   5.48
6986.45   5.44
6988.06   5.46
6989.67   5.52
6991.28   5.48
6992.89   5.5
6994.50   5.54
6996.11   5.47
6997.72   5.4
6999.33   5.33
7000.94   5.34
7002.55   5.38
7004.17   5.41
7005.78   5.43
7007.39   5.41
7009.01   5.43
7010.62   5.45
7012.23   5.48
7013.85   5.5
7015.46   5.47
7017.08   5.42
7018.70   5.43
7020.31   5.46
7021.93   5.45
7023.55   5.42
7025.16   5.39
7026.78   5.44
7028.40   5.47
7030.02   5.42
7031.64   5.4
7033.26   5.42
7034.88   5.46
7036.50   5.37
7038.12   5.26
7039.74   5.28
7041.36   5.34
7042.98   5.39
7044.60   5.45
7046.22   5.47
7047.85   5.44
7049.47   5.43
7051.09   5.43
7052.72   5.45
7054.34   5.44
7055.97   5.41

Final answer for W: 0.1 AA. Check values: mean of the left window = 5.5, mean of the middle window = 5.44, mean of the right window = 5.39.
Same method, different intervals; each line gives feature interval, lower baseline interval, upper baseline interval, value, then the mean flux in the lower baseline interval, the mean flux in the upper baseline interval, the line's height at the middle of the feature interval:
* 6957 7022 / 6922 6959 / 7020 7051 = 0.1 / 5.54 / 5.41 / 5.47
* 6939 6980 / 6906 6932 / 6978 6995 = -0.1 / 5.55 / 5.48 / 5.51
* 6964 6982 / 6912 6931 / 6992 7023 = -0.1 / 5.55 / 5.44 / 5.48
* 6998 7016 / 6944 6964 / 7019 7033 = 0.1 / 5.51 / 5.43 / 5.45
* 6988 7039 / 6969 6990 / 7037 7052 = 0.0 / 5.48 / 5.39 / 5.43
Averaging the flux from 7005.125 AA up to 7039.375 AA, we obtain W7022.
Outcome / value 5.43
